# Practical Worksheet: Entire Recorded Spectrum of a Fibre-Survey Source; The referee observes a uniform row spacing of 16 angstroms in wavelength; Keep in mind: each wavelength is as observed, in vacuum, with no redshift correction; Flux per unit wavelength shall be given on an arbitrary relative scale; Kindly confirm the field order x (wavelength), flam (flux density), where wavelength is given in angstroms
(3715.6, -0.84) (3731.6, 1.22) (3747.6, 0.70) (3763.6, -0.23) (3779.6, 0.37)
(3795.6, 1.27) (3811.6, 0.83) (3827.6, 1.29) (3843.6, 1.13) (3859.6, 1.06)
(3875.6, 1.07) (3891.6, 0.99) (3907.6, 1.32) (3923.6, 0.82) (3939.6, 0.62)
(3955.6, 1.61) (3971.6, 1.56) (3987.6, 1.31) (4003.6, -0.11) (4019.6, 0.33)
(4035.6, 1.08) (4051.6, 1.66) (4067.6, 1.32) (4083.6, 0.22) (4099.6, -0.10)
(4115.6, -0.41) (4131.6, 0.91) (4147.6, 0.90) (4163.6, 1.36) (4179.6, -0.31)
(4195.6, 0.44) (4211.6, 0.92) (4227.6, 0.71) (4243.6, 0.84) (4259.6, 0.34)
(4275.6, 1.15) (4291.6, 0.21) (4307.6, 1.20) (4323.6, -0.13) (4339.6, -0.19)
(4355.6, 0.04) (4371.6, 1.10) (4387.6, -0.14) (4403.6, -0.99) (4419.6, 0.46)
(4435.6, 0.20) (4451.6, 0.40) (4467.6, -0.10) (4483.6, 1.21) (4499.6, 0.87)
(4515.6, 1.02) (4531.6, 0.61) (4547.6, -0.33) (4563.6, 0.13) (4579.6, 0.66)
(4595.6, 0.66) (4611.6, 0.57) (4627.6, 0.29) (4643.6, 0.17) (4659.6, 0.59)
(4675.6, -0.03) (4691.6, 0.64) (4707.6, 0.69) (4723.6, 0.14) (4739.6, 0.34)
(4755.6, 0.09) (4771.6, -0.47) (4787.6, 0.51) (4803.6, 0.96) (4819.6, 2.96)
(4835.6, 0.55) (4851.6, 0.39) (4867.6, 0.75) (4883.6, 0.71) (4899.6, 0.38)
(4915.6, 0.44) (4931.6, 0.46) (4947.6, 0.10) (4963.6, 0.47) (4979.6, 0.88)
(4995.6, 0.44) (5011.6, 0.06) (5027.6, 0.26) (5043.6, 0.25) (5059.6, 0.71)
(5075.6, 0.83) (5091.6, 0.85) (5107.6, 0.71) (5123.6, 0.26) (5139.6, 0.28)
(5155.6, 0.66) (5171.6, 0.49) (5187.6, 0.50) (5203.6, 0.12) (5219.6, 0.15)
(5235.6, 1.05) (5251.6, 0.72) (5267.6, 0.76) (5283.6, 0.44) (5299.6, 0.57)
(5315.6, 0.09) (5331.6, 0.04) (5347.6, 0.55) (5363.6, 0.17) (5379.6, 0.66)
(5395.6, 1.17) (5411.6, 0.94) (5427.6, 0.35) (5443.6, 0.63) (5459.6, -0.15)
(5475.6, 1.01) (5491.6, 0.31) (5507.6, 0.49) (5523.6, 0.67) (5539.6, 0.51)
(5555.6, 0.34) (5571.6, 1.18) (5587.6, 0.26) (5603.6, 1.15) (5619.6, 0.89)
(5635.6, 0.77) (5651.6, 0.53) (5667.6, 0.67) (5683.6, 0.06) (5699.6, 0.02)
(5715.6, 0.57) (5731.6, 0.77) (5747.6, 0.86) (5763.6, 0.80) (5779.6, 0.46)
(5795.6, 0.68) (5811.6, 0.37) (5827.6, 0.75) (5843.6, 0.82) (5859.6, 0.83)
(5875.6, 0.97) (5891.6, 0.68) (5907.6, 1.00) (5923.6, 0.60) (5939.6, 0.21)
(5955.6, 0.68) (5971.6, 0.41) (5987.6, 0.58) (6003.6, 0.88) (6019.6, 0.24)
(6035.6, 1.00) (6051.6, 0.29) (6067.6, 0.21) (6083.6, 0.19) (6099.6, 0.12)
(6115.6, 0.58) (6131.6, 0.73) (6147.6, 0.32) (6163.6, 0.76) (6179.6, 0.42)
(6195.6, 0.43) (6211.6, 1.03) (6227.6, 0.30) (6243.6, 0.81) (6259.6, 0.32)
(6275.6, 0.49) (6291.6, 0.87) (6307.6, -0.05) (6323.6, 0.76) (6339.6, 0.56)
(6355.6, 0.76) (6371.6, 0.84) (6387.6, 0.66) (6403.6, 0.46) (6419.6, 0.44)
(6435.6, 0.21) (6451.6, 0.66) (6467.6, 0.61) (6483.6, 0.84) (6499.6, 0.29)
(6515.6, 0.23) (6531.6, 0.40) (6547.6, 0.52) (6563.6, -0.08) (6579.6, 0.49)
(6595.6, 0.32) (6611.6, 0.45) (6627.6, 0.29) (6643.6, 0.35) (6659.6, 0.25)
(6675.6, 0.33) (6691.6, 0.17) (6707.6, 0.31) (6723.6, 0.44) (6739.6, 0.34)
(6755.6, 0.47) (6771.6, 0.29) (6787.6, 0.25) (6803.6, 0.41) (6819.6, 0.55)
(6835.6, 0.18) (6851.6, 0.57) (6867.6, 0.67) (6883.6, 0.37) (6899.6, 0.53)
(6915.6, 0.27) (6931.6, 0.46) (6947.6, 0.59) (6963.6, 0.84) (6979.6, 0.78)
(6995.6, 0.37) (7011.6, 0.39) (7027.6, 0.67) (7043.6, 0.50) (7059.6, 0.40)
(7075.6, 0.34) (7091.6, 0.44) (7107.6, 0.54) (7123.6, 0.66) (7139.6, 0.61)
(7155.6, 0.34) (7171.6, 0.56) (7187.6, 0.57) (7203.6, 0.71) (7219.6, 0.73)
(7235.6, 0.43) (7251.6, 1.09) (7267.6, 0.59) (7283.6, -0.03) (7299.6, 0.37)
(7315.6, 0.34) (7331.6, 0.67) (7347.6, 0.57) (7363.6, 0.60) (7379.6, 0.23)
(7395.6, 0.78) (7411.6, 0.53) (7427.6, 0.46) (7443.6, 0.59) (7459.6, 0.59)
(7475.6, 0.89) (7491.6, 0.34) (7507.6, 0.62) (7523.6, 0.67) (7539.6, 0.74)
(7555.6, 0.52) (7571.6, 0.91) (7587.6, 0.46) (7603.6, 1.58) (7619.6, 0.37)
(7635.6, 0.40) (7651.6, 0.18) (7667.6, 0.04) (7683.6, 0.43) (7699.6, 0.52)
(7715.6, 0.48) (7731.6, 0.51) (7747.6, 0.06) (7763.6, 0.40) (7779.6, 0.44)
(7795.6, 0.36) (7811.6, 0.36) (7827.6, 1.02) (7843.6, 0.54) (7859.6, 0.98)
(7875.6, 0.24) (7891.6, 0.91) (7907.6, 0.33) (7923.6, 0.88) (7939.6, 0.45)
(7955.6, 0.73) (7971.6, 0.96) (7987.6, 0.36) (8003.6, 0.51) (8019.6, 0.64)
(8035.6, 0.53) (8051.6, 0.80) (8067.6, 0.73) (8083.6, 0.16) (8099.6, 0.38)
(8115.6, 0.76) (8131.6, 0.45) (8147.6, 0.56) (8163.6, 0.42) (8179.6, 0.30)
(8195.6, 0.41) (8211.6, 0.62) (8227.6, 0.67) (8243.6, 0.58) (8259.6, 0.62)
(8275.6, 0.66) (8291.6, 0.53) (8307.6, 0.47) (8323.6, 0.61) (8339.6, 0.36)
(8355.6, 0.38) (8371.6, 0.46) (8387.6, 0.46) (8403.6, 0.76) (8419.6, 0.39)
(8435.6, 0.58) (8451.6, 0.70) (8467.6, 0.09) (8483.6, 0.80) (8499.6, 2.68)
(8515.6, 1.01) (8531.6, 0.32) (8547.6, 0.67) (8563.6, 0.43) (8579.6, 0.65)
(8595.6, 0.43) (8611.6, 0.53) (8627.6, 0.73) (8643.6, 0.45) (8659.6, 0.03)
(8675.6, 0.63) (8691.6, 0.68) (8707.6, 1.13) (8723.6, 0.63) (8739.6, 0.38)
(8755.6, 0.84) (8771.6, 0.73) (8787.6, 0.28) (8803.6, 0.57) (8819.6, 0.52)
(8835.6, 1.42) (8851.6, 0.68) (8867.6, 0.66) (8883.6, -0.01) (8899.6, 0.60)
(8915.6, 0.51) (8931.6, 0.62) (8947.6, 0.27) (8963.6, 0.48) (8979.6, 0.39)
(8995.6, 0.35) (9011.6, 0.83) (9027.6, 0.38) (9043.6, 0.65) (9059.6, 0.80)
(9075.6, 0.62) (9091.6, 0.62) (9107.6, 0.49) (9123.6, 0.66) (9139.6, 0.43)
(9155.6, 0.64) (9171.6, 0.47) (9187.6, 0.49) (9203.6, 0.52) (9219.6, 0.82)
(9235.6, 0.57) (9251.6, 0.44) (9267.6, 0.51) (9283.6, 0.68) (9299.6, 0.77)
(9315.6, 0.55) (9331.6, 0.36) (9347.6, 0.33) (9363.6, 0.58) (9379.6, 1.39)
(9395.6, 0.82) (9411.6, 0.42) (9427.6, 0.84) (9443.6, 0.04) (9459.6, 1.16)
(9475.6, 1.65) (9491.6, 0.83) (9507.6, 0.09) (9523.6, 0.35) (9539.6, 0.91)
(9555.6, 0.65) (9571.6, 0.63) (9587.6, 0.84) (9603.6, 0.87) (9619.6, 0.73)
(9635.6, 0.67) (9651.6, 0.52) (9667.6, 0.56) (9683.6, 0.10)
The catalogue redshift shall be 0.29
